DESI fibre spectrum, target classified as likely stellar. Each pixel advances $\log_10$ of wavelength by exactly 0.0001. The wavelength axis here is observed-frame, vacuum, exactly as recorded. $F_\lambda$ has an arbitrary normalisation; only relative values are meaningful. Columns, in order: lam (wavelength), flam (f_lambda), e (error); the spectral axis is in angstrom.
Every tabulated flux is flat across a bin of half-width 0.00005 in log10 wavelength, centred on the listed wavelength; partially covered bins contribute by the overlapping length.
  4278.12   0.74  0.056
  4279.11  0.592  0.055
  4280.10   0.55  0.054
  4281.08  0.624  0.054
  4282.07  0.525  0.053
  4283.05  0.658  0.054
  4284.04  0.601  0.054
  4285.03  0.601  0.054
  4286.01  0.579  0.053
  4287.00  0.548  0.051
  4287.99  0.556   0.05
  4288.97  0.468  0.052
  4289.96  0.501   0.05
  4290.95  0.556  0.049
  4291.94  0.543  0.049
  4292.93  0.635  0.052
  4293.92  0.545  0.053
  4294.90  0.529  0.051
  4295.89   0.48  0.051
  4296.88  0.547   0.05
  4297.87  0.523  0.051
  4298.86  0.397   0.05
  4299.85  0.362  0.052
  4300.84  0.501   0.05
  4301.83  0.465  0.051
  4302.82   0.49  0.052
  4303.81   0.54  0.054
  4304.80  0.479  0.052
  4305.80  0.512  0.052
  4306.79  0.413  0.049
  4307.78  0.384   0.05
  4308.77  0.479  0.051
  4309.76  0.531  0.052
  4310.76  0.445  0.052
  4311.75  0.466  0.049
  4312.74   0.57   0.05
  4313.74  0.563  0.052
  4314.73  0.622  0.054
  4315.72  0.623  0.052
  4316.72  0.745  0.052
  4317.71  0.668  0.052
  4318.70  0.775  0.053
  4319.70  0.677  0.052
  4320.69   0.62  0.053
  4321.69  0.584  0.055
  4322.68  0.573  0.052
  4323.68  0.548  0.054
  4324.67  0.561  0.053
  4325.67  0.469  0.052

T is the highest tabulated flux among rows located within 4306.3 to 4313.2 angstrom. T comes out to 0.57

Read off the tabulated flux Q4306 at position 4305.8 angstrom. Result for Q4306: 0.512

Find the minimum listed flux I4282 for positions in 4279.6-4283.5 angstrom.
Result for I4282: 0.525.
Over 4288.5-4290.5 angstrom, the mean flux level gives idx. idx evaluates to 0.485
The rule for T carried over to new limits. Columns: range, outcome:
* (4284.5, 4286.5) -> 0.601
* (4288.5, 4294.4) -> 0.635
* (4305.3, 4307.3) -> 0.512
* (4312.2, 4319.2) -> 0.775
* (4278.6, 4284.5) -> 0.658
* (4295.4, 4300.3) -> 0.547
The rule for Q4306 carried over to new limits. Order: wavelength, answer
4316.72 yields 0.745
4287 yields 0.548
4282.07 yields 0.525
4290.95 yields 0.556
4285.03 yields 0.601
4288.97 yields 0.468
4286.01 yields 0.579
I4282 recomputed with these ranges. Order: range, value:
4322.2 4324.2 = 0.548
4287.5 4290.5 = 0.468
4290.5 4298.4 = 0.48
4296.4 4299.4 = 0.397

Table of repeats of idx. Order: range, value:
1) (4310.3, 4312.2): 0.456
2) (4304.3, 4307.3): 0.467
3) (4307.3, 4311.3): 0.46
